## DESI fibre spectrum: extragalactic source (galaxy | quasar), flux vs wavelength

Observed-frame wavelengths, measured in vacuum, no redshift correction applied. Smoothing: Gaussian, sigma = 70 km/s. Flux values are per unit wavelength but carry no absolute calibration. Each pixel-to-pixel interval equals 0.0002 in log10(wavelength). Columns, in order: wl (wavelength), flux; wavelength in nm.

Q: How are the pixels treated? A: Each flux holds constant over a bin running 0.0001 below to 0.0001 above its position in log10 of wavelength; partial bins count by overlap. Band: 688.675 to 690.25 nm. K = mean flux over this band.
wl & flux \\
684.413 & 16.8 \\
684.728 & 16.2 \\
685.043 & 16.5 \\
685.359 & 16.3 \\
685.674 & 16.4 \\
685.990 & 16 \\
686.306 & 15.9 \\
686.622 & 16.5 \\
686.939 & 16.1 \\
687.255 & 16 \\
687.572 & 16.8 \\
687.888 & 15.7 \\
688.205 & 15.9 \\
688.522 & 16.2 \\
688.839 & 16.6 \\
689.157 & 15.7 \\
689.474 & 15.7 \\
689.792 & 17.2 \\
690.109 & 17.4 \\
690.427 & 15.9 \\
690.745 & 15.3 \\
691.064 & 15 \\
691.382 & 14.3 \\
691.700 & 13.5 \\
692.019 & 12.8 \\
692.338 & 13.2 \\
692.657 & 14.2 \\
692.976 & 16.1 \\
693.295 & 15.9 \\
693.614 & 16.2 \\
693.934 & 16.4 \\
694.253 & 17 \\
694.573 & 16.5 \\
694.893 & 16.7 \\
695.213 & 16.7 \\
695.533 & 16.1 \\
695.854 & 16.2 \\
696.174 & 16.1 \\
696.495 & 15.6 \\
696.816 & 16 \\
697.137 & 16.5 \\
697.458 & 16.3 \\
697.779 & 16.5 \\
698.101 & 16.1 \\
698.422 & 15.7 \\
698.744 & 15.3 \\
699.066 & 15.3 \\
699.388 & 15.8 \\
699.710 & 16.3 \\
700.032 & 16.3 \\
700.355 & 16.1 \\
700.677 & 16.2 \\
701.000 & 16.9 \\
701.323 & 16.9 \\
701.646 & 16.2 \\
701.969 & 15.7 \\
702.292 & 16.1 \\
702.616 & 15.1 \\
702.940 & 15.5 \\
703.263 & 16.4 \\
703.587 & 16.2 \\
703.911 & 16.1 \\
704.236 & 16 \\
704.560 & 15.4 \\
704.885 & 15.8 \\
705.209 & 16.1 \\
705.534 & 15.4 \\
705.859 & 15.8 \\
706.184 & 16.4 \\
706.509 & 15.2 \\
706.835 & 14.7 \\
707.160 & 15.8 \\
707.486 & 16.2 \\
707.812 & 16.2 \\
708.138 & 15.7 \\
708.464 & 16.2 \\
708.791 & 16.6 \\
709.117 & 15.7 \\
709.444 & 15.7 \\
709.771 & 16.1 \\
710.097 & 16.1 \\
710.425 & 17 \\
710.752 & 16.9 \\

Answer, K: 16.5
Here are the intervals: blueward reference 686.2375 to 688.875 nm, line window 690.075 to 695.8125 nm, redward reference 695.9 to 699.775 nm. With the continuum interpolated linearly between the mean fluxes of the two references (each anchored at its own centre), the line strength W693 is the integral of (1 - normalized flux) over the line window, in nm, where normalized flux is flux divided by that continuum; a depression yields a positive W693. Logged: 0.21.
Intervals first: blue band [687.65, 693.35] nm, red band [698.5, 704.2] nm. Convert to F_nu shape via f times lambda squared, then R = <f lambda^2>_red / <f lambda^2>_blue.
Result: 1.07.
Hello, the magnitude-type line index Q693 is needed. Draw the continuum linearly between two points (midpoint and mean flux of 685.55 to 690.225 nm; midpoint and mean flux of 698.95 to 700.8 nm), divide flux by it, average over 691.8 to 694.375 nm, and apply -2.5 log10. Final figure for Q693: 0.07 mag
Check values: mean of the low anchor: 16.3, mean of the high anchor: 16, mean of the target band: 15.2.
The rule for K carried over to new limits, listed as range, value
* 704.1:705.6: 15.8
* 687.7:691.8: 15.8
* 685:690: 16.2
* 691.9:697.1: 15.8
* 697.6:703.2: 16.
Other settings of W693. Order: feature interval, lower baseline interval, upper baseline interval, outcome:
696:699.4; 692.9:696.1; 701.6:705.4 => 0.06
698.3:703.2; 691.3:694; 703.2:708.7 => -0.18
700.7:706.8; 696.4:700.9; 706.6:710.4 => 0.02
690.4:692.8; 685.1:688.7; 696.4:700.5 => 0.29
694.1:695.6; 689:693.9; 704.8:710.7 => -0.12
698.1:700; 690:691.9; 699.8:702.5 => 0.03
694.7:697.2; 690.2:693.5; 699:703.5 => -0.15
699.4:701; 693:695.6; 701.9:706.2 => -0.02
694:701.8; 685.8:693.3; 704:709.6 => -0.26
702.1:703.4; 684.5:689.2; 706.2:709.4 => 0.01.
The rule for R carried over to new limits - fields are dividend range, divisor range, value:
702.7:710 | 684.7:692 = 1.05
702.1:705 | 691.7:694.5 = 1.08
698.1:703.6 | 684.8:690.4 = 1.02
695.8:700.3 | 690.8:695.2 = 1.06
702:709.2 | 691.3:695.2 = 1.07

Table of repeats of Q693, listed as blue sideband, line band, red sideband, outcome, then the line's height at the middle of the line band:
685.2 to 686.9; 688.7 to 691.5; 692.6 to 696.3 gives 0.02 mag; 16.2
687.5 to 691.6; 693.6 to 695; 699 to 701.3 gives -0.04 mag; 16.1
